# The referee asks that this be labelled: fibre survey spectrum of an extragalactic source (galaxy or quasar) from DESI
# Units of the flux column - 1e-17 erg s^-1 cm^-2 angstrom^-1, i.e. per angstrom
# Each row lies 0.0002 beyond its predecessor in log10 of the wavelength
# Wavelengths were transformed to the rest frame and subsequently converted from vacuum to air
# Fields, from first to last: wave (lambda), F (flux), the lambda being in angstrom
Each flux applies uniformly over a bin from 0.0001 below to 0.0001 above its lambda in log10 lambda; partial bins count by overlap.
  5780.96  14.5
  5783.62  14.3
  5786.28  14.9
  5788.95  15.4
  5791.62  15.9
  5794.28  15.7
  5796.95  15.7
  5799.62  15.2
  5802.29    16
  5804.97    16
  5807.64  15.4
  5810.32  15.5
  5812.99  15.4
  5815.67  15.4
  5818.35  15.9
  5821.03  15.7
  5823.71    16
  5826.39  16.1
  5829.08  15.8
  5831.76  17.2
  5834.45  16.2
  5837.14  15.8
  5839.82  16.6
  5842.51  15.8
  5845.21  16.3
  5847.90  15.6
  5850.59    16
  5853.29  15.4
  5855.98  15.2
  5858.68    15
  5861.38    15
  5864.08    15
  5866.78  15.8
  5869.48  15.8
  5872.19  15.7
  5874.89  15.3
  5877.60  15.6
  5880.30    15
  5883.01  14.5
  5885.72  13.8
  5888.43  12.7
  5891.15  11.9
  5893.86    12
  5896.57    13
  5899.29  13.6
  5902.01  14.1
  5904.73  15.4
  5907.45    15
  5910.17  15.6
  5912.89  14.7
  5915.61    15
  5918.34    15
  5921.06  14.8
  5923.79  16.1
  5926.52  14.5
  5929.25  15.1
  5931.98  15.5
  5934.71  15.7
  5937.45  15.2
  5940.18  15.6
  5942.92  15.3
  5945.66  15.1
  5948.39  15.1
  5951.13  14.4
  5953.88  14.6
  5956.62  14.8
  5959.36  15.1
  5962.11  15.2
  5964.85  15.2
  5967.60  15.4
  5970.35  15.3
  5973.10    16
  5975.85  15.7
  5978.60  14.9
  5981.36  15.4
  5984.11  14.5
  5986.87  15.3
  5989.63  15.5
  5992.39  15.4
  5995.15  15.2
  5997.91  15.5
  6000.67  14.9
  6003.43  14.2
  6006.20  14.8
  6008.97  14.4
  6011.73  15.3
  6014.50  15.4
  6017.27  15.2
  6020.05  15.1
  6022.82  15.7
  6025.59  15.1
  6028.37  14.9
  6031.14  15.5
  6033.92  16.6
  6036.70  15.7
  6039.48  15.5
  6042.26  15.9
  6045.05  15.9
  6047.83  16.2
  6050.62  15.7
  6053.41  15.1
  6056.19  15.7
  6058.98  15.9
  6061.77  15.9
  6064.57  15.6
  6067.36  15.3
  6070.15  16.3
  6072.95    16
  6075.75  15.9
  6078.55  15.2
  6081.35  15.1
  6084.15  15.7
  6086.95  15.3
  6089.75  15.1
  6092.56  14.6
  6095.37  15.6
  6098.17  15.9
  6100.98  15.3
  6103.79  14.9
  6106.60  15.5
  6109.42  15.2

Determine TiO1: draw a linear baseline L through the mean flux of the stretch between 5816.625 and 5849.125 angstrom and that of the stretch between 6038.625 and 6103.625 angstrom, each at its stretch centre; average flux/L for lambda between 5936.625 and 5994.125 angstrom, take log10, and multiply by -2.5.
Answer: 0.04 mag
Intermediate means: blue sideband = 16.1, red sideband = 15.6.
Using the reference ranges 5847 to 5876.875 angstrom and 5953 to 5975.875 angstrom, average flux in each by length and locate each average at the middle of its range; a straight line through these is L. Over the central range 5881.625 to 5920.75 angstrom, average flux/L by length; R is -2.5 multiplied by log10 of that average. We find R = 0.10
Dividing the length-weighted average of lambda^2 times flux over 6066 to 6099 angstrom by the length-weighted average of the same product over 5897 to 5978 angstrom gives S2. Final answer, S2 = 1.1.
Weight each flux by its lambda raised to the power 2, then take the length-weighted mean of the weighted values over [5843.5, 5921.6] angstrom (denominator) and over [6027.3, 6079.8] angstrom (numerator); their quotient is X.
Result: 1.1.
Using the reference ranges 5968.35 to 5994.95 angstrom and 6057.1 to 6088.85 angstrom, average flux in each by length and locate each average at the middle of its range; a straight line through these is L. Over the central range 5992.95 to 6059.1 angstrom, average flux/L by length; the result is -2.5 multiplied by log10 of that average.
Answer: 0.01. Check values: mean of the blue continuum 15.3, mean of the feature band 15.4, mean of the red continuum 15.6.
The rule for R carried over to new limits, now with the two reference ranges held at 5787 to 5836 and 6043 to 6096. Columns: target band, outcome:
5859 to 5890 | 0.059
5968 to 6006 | 0.031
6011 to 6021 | 0.027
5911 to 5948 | 0.034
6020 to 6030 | 0.027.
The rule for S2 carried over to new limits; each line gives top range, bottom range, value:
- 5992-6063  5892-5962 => 1.08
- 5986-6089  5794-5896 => 1.08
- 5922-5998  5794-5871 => 1.01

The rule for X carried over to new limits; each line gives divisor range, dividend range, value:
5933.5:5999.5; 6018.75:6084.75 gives 1.06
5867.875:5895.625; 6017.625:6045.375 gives 1.15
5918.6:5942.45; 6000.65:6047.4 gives 1.03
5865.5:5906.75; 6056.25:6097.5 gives 1.16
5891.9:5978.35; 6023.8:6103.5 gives 1.09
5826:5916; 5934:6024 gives 1.05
